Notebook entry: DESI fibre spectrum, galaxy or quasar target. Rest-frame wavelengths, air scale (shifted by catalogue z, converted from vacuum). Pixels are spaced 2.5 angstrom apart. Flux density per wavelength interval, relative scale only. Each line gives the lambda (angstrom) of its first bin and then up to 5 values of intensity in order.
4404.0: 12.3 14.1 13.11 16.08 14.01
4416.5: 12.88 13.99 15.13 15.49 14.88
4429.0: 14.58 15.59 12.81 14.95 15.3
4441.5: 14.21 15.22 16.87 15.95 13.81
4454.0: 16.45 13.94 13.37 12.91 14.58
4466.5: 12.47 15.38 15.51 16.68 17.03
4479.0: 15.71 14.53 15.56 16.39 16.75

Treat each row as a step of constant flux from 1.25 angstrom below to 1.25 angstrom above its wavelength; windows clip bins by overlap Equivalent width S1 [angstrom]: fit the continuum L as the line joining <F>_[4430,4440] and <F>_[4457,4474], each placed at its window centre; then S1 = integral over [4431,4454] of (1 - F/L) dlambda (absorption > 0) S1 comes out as -0.8 angstrom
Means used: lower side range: 14.6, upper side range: 14.2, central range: 15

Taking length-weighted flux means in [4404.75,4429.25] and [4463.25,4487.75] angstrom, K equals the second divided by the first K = 1.07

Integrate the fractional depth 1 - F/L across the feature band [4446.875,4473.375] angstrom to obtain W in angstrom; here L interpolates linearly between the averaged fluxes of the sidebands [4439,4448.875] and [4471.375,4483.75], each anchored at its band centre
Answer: 1.9 angstrom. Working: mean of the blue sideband 15.5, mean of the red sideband 15.9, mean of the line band 14.6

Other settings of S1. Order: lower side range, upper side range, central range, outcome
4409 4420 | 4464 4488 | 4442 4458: -0.4 angstrom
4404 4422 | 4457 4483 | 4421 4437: -0.6 angstrom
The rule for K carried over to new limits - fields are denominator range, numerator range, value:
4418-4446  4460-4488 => 1.02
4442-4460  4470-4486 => 1.05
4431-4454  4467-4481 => 1.05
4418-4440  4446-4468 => 0.98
